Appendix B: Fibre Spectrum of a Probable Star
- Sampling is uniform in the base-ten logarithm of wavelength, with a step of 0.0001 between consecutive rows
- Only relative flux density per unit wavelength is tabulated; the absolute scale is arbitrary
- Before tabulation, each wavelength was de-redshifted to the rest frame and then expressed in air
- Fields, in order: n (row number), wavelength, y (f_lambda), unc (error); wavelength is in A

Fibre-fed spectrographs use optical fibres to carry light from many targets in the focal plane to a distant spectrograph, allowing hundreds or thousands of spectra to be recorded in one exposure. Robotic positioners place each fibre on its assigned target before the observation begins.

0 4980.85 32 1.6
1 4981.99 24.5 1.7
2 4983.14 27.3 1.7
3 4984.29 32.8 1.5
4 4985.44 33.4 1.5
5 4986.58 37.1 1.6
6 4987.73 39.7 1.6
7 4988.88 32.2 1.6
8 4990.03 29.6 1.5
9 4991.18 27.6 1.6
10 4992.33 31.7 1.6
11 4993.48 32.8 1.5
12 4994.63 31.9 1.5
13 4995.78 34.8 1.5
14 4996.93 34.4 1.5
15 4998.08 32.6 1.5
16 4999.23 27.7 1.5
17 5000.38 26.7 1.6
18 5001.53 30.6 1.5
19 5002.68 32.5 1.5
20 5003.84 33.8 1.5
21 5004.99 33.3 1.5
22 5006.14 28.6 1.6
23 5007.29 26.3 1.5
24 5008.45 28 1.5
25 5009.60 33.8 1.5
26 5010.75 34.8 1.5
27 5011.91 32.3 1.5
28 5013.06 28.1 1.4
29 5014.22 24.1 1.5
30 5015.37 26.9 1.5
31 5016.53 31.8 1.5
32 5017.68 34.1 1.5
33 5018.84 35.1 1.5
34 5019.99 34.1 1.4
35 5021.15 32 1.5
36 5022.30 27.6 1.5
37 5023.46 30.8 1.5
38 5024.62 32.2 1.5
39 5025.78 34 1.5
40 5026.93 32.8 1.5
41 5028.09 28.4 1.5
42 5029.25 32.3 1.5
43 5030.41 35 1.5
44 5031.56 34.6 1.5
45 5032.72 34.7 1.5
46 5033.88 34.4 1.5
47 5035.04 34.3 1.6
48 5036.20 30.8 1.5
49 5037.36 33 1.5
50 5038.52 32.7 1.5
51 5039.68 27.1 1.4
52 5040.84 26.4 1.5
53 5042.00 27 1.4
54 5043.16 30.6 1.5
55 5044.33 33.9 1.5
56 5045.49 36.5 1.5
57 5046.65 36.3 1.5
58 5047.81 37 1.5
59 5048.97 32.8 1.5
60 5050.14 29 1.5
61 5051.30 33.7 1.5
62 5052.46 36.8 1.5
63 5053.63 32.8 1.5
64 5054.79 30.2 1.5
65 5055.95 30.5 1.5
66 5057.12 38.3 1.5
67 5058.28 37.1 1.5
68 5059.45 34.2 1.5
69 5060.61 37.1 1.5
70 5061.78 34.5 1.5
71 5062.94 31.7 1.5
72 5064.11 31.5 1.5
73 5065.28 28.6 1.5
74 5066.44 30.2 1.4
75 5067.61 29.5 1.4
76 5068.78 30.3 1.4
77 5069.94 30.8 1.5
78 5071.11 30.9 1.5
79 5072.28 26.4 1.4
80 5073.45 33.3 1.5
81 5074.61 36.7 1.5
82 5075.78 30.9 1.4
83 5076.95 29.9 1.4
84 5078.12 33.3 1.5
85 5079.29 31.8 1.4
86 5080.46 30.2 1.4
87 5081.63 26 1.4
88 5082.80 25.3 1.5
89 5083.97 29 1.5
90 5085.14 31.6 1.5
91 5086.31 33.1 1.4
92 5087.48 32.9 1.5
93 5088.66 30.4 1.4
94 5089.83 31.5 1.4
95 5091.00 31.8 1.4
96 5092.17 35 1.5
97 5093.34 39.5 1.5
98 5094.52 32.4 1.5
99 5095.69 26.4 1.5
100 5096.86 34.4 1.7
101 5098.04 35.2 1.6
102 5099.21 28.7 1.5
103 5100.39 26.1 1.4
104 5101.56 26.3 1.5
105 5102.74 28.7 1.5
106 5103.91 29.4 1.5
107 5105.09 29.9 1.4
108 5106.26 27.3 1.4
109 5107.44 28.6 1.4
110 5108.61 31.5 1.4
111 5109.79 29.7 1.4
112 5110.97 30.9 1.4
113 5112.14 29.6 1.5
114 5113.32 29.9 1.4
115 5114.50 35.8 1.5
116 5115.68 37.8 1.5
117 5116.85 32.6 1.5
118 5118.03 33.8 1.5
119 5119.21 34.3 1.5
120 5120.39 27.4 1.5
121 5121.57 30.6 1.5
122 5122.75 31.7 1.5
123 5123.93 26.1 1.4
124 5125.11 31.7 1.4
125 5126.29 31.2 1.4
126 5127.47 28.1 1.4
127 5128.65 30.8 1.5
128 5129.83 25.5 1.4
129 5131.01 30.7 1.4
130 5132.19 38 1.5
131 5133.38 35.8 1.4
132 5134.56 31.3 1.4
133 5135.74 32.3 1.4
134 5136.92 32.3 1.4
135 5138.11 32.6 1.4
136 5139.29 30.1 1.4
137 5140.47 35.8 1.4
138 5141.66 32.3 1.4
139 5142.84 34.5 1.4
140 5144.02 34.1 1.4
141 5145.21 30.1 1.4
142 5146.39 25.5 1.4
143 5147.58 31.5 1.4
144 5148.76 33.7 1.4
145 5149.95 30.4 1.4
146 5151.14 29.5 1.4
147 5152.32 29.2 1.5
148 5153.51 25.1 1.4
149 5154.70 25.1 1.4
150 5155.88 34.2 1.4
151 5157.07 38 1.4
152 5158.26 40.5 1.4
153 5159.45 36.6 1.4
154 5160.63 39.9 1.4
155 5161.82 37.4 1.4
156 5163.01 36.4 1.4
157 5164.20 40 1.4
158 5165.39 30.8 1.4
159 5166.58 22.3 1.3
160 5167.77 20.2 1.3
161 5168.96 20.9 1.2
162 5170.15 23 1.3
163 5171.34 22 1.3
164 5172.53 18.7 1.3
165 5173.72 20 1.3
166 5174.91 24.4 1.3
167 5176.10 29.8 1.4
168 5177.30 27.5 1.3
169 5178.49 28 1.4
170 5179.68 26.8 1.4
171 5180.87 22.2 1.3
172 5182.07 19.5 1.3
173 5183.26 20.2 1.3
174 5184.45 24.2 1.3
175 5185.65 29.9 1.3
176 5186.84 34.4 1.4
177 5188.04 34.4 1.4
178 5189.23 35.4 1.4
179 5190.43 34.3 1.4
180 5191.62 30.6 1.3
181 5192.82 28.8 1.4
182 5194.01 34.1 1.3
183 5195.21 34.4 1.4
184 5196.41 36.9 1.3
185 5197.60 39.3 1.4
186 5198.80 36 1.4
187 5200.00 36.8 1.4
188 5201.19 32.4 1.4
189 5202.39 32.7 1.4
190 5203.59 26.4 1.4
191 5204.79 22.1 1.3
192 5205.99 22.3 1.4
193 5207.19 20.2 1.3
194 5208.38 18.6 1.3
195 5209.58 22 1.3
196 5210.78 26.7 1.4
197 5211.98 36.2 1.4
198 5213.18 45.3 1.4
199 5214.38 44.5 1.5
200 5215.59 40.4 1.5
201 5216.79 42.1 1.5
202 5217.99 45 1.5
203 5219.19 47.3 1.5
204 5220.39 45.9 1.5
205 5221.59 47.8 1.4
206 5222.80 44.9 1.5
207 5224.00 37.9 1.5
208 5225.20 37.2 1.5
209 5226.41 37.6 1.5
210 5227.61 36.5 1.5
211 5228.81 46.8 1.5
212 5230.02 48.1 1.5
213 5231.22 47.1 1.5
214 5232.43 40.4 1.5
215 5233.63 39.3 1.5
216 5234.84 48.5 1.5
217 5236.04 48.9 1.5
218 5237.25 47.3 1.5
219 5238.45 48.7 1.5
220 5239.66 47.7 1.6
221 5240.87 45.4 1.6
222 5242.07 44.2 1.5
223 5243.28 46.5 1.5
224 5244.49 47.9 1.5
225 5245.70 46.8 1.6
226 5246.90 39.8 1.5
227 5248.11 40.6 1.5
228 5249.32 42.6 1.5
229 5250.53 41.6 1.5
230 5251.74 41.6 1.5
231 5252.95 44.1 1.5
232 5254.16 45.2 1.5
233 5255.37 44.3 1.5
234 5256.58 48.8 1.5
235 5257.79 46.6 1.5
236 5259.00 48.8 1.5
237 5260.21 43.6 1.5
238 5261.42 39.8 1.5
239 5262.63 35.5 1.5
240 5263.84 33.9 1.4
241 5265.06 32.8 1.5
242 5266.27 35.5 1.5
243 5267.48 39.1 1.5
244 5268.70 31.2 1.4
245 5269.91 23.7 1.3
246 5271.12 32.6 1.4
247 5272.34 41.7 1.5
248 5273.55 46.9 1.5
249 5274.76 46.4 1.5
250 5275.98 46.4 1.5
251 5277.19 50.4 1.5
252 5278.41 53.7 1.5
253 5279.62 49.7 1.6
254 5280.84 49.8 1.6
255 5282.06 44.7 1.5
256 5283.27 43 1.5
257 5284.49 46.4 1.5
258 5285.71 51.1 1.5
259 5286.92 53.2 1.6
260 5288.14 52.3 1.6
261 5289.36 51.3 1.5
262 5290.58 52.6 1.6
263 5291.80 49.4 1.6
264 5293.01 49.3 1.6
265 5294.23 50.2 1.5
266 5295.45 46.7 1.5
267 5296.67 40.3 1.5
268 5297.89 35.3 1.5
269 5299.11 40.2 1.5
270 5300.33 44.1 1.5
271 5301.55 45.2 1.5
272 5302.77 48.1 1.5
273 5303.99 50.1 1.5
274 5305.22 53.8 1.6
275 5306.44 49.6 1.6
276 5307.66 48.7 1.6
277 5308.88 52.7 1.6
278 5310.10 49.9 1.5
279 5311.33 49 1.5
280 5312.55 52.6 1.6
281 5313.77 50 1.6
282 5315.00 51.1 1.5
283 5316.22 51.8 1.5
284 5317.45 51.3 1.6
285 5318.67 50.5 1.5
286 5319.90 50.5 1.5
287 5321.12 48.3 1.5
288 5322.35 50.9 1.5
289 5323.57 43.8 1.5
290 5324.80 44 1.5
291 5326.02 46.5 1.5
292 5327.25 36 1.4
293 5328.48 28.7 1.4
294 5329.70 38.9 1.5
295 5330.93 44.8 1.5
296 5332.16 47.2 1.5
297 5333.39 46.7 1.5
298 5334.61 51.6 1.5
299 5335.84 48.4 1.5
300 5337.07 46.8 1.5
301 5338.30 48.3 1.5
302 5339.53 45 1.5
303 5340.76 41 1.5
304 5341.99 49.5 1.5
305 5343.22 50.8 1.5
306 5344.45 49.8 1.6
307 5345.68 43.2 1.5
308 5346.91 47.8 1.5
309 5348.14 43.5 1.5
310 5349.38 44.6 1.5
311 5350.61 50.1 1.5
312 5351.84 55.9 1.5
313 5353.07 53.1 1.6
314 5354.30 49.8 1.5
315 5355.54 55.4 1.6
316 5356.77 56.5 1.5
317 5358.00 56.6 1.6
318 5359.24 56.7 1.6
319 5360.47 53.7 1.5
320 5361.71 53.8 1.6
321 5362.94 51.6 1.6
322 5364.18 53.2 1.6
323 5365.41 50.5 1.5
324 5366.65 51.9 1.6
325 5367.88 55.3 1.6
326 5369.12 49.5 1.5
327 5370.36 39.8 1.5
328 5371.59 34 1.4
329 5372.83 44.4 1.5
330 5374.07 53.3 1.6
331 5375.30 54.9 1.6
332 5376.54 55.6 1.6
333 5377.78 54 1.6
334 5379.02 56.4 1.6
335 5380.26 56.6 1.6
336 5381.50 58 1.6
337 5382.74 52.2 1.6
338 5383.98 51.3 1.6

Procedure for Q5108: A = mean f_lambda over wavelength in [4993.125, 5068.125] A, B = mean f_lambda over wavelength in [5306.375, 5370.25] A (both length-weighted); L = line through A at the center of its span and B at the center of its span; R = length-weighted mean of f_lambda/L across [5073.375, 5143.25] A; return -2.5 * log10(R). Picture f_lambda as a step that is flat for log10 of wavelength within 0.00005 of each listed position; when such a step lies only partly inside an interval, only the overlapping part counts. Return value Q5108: 0.16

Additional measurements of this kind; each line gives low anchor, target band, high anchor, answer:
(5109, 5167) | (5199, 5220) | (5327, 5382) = 0.14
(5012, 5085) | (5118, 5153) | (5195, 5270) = 0.14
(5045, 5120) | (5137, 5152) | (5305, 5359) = 0.14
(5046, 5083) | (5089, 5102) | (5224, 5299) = 0.08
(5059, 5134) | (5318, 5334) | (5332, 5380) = 0.08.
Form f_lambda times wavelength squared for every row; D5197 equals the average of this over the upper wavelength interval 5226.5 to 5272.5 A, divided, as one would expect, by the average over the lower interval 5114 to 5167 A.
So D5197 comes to 1.36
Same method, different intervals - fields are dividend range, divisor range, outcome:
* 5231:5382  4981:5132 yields 1.64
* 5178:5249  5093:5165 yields 1.20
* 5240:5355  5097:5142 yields 1.58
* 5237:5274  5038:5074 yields 1.40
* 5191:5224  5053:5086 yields 1.17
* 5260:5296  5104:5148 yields 1.49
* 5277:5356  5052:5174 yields 1.66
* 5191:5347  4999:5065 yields 1.47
